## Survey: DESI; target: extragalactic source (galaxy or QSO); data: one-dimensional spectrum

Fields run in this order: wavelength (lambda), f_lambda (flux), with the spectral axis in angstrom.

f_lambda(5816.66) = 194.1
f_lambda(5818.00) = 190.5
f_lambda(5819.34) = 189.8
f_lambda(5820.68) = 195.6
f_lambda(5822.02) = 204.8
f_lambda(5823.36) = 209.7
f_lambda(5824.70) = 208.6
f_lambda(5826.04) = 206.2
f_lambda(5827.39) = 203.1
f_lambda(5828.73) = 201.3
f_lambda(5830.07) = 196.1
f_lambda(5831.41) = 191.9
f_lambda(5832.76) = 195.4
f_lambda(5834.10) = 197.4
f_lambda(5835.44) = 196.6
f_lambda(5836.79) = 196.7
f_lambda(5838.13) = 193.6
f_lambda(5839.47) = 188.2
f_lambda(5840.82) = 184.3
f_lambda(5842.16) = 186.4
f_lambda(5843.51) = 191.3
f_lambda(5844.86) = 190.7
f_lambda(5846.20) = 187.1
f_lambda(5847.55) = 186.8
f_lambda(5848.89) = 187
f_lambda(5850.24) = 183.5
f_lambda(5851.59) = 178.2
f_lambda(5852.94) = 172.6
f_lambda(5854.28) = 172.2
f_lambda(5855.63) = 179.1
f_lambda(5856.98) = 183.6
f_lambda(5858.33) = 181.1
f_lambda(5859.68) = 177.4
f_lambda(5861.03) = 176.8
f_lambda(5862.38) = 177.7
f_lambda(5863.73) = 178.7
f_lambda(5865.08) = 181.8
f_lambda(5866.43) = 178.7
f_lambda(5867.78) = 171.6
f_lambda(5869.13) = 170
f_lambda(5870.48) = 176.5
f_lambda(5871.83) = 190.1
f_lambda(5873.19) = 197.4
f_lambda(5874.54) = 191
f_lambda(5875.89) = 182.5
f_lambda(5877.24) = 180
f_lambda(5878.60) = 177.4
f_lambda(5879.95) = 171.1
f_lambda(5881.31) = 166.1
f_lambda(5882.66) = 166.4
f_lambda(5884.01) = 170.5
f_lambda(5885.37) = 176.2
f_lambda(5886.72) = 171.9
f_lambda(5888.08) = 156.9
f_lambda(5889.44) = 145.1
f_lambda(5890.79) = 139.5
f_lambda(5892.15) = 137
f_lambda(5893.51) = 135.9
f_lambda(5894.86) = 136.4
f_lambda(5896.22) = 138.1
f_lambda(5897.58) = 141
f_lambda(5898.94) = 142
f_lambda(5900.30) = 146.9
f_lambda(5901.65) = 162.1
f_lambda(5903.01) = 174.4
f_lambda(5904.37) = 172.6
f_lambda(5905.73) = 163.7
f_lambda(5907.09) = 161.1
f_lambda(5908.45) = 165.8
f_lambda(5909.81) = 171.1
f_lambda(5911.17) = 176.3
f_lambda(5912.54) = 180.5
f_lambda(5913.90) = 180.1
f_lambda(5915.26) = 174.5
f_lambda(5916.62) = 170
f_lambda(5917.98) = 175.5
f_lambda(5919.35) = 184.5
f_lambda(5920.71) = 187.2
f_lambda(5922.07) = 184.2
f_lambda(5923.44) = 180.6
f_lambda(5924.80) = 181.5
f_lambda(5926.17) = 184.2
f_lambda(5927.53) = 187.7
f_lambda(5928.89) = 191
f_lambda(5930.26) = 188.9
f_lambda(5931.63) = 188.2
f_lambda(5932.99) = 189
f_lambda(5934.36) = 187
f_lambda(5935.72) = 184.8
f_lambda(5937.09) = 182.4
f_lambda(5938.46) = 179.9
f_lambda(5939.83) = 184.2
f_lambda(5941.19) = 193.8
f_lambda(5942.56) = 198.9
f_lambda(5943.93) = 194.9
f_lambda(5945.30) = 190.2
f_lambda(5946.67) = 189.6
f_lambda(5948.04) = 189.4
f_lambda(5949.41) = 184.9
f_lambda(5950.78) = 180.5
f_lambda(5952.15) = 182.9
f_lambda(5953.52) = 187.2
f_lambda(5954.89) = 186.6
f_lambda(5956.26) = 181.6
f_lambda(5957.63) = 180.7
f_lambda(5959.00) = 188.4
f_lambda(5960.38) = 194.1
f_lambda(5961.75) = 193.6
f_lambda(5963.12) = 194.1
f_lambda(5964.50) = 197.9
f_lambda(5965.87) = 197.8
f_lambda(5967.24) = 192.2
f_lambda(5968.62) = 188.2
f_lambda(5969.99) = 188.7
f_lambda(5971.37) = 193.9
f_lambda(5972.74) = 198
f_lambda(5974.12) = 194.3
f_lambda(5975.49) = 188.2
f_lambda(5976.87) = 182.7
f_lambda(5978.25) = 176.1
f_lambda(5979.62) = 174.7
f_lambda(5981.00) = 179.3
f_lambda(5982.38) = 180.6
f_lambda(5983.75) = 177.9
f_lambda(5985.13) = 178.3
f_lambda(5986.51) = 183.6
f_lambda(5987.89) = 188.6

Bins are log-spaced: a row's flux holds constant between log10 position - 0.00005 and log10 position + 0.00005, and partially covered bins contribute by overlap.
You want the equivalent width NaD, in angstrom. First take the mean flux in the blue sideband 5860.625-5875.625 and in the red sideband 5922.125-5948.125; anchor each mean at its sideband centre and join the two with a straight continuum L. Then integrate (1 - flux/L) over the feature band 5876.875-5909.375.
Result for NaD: 4.5 angstrom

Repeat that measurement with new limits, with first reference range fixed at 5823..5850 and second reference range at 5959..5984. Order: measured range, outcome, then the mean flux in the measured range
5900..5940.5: 2.66 angstrom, 178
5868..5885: 1.30 angstrom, 178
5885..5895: 2.21 angstrom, 150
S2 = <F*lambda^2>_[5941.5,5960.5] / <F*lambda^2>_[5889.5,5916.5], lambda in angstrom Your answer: 1.21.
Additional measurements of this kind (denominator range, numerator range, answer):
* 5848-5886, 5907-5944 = 1.04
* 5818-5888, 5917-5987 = 1.04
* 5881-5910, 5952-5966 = 1.24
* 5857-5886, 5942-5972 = 1.10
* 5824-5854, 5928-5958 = 1.01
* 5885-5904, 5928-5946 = 1.27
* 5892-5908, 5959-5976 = 1.30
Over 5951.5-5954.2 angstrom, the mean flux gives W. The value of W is 185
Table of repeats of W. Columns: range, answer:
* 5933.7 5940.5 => 184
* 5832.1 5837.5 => 197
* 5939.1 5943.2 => 192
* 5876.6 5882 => 173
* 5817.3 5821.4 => 192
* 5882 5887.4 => 171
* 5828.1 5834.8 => 197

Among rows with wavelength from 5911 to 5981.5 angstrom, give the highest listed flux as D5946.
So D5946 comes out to 198.9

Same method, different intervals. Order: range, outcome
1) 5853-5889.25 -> 197.4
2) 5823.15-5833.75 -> 209.7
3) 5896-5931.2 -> 191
